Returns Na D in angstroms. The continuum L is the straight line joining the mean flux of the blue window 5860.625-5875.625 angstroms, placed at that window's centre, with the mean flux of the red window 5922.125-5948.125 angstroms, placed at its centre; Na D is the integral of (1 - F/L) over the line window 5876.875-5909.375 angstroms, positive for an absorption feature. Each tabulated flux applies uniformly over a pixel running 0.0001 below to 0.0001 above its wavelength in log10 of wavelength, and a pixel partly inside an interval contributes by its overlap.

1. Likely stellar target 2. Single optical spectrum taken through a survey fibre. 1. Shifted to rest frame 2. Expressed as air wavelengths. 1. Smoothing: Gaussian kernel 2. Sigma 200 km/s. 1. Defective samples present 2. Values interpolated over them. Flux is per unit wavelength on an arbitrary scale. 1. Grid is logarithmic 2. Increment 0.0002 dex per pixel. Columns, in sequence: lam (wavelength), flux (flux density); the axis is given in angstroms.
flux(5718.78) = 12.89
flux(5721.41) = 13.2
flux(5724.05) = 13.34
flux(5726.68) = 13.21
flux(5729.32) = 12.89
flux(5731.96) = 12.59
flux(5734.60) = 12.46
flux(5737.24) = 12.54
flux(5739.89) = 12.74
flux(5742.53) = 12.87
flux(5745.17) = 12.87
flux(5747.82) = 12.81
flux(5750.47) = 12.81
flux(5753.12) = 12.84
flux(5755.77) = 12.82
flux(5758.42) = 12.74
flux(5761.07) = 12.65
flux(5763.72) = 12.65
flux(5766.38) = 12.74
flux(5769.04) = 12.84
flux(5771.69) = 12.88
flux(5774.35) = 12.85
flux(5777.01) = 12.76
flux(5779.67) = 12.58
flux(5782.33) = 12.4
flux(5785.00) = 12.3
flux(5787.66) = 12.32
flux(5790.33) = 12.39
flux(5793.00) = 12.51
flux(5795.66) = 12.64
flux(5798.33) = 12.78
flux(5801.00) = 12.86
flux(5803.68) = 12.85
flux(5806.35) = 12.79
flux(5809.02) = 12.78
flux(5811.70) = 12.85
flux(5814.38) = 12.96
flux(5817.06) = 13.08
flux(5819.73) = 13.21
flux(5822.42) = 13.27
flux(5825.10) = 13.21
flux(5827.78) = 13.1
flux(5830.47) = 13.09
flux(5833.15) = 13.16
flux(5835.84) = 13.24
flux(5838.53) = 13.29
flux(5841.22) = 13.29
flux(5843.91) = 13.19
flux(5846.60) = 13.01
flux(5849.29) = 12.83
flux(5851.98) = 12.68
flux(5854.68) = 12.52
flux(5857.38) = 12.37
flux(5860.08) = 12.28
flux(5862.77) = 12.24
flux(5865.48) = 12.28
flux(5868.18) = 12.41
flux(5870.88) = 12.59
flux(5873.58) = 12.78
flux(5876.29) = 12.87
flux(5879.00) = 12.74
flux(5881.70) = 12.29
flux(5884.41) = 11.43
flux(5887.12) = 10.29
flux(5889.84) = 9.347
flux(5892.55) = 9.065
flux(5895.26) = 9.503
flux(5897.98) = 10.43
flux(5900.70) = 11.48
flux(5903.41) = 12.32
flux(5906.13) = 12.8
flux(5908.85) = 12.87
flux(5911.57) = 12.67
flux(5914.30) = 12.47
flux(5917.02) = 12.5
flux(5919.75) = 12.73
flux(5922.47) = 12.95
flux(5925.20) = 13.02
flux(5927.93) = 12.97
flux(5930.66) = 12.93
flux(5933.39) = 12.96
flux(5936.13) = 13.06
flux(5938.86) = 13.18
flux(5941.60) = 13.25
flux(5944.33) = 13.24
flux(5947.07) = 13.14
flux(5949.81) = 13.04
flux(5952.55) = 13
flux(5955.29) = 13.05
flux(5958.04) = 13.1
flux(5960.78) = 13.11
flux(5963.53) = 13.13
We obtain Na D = 3.8 angstroms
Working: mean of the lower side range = 12.5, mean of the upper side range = 13.1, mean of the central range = 11.2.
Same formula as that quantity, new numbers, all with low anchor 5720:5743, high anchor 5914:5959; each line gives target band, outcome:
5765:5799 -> 0.8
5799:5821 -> 0.0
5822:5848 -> -0.5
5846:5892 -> 3.0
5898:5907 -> 0.7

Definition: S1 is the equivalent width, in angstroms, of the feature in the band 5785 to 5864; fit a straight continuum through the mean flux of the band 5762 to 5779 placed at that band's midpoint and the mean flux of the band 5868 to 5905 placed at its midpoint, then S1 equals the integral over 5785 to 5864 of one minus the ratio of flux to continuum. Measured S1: -4.8 angstroms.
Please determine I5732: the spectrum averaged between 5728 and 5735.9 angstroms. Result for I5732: 12.6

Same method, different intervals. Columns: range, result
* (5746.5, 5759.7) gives 12.8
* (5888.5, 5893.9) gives 9.21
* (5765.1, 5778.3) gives 12.8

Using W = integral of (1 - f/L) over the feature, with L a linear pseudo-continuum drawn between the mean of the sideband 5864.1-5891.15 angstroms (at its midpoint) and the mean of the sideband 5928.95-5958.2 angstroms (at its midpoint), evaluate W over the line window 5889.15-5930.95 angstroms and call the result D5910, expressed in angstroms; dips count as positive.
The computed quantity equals 2.03 angstroms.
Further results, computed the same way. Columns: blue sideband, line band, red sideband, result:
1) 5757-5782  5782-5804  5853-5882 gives 0.2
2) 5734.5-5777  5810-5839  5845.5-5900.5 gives -2.2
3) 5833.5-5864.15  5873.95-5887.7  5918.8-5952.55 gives 0.9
